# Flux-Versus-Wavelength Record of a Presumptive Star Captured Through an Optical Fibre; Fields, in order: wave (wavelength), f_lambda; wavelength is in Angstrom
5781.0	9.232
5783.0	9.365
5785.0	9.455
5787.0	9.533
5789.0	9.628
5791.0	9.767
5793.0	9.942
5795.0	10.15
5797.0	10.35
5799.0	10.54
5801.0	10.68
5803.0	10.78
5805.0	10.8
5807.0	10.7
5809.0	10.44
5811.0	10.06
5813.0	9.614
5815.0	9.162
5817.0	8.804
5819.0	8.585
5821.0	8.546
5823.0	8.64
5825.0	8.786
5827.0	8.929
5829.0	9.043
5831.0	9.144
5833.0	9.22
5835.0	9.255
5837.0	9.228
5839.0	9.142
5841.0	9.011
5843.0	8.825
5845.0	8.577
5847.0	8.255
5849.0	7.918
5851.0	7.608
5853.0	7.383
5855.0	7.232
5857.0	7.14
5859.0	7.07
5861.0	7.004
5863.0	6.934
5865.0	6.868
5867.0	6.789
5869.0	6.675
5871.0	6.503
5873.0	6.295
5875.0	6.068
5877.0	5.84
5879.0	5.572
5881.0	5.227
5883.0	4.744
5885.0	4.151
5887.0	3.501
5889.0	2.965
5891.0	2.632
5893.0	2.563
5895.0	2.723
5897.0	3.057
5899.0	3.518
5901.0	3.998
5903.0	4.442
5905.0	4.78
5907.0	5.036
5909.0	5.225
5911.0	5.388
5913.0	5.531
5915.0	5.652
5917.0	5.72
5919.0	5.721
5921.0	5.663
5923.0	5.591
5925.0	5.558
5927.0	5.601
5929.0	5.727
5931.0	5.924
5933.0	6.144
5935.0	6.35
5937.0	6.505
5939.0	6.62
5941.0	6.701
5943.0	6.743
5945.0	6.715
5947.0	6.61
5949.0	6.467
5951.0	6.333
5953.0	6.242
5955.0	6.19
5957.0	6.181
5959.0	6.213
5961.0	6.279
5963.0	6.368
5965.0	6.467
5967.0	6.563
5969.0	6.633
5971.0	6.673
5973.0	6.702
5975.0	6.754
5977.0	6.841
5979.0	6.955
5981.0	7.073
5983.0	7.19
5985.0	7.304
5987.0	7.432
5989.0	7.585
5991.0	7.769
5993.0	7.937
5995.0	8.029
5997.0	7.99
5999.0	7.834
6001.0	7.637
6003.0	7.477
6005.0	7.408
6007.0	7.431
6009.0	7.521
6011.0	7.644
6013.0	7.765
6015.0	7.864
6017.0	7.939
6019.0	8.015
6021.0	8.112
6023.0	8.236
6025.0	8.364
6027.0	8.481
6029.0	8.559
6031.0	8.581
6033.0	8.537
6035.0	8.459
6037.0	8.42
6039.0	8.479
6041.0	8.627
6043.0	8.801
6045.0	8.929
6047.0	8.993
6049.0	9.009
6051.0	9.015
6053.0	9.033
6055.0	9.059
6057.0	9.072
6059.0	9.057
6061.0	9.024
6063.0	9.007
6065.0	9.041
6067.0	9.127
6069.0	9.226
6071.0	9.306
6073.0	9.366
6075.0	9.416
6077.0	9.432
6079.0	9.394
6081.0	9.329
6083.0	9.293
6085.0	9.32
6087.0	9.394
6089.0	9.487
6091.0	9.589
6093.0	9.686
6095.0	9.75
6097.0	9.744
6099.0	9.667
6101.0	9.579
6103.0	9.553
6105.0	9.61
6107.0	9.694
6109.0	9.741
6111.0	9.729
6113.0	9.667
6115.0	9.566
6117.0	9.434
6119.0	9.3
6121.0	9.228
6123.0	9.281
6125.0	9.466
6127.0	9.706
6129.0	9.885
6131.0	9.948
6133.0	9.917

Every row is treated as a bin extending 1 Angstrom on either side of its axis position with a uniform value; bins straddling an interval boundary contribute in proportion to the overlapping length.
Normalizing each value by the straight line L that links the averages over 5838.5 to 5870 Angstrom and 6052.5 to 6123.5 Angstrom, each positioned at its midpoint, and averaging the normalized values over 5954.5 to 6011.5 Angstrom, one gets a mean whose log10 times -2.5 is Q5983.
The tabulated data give 0.21 mag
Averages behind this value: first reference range 7.63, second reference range 9.4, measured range 7.11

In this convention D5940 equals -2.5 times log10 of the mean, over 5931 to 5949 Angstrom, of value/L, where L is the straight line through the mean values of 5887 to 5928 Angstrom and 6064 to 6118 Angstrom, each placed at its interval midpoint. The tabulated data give -0.20 mag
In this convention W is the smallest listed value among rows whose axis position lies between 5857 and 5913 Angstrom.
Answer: 2.563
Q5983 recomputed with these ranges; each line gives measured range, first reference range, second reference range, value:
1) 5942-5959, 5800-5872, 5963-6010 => 0.18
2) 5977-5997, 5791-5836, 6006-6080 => 0.19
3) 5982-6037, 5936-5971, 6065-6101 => -0.02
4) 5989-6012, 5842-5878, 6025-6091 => 0.10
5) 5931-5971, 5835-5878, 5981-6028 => 0.19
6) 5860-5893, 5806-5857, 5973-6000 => 0.49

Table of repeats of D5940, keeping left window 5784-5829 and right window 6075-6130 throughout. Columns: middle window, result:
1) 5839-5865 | 0.239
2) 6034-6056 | 0.091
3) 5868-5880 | 0.490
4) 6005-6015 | 0.253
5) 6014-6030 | 0.170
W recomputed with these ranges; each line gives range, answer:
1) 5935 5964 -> 6.181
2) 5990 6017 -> 7.408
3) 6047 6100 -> 8.993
